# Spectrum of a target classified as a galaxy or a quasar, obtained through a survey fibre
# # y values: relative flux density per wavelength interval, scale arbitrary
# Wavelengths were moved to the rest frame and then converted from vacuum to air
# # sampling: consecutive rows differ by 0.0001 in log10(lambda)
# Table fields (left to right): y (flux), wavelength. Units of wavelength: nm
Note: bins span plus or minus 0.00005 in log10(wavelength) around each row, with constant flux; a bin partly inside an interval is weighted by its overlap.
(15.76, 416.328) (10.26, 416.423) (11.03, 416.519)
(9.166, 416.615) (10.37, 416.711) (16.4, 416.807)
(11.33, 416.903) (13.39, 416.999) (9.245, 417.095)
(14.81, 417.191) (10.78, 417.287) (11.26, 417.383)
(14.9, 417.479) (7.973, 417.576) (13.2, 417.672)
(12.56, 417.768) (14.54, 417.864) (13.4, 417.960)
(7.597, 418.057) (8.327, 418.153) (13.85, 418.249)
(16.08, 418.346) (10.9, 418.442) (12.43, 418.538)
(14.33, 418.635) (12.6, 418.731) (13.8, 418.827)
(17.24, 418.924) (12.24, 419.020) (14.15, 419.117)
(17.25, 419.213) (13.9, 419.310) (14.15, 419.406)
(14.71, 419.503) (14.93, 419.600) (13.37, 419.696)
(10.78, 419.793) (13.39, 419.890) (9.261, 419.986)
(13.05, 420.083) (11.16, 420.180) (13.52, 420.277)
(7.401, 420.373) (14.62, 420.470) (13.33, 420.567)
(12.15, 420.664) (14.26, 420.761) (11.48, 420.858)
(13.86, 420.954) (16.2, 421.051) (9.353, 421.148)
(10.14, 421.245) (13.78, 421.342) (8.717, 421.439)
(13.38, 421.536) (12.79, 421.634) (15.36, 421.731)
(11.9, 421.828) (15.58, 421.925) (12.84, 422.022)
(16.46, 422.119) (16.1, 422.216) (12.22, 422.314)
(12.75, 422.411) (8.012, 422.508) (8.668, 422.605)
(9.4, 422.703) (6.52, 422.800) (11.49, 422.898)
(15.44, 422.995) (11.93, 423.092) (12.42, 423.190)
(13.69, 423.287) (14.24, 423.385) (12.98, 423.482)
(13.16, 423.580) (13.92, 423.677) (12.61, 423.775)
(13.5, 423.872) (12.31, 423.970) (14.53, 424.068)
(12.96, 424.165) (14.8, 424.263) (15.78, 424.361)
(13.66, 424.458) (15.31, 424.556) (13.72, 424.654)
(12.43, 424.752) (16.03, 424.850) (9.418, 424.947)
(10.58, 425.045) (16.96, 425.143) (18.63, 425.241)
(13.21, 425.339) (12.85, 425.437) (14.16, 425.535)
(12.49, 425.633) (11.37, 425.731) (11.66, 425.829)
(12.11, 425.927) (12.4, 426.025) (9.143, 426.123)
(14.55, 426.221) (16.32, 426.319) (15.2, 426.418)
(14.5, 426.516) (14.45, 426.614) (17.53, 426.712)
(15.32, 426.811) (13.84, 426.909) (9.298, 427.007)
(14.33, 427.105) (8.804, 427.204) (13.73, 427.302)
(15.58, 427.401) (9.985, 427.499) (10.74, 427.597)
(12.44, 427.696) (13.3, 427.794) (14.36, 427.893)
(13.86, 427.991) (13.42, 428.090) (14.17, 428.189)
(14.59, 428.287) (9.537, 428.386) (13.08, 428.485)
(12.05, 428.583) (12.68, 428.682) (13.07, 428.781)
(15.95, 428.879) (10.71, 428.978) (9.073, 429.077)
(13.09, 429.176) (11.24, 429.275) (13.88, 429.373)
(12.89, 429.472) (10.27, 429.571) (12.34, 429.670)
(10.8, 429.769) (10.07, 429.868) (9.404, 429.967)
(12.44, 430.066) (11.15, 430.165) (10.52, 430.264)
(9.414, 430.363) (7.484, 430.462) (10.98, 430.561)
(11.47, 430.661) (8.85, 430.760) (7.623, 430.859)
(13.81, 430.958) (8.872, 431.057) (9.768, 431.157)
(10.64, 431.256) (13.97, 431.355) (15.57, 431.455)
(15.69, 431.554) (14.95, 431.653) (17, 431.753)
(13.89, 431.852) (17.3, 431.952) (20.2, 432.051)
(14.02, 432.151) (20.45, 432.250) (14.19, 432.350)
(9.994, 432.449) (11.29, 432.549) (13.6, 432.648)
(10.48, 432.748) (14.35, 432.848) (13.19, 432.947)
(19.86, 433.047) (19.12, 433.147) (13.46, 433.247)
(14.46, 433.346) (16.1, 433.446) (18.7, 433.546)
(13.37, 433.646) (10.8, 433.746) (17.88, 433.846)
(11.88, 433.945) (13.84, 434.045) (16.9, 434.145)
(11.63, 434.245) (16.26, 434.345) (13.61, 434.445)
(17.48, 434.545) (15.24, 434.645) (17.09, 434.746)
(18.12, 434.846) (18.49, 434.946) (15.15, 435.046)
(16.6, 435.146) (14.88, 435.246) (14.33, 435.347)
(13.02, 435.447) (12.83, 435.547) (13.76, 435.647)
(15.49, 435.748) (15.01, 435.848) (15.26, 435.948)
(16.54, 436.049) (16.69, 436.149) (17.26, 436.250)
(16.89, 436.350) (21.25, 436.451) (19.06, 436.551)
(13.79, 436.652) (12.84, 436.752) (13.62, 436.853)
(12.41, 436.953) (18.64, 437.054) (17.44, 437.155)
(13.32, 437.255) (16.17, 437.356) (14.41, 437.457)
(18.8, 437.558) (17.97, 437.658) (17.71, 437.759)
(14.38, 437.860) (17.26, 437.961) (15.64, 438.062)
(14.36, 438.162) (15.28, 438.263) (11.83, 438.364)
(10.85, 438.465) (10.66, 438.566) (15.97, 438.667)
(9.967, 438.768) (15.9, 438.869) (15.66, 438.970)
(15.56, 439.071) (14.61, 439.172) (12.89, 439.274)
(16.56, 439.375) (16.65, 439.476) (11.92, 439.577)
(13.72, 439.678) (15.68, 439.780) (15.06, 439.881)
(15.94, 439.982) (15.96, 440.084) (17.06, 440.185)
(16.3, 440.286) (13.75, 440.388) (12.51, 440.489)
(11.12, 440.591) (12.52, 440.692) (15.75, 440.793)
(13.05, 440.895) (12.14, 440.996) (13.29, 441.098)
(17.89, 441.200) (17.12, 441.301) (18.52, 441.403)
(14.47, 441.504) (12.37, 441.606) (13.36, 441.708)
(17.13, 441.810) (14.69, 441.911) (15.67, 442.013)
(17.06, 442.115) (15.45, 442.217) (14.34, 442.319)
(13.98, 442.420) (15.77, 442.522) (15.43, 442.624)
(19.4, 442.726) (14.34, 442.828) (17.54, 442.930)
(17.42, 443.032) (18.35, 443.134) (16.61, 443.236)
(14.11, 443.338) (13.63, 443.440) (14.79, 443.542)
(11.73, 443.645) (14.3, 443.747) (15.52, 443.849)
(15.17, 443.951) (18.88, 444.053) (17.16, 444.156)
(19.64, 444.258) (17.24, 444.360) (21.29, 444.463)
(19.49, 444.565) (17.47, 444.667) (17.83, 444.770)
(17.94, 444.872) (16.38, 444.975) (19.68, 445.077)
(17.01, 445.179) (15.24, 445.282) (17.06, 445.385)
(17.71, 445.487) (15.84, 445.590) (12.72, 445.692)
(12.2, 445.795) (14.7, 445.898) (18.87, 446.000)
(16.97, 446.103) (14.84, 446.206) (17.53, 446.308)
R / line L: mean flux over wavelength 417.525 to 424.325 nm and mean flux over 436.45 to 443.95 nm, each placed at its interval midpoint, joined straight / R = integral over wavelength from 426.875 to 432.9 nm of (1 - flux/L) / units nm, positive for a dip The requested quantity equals 0.58 nm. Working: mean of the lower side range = 12.7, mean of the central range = 12.5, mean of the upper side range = 15.1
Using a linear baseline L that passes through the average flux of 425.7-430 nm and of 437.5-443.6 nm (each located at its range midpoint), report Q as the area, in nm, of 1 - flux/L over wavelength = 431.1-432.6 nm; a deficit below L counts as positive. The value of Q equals -0.13 nm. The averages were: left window 12.7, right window 15.1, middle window 14.6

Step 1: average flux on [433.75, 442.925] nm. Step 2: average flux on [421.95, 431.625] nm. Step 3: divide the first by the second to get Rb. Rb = 1.20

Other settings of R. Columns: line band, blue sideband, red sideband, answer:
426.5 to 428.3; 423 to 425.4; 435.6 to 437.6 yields 0.12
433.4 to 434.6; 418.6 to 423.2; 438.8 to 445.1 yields -0.03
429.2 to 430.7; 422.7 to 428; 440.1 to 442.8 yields 0.30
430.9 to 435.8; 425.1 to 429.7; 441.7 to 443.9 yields -0.25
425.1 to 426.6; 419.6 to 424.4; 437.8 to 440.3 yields -0.07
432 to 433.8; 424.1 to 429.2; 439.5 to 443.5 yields -0.11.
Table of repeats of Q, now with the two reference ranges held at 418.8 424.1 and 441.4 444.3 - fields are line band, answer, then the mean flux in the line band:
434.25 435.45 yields -0.10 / 15.8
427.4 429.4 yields 0.17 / 12.6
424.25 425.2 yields -0.04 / 13.9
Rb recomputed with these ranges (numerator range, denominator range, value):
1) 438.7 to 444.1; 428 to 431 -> 1.30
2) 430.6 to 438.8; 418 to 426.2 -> 1.15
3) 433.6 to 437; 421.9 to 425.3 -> 1.16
